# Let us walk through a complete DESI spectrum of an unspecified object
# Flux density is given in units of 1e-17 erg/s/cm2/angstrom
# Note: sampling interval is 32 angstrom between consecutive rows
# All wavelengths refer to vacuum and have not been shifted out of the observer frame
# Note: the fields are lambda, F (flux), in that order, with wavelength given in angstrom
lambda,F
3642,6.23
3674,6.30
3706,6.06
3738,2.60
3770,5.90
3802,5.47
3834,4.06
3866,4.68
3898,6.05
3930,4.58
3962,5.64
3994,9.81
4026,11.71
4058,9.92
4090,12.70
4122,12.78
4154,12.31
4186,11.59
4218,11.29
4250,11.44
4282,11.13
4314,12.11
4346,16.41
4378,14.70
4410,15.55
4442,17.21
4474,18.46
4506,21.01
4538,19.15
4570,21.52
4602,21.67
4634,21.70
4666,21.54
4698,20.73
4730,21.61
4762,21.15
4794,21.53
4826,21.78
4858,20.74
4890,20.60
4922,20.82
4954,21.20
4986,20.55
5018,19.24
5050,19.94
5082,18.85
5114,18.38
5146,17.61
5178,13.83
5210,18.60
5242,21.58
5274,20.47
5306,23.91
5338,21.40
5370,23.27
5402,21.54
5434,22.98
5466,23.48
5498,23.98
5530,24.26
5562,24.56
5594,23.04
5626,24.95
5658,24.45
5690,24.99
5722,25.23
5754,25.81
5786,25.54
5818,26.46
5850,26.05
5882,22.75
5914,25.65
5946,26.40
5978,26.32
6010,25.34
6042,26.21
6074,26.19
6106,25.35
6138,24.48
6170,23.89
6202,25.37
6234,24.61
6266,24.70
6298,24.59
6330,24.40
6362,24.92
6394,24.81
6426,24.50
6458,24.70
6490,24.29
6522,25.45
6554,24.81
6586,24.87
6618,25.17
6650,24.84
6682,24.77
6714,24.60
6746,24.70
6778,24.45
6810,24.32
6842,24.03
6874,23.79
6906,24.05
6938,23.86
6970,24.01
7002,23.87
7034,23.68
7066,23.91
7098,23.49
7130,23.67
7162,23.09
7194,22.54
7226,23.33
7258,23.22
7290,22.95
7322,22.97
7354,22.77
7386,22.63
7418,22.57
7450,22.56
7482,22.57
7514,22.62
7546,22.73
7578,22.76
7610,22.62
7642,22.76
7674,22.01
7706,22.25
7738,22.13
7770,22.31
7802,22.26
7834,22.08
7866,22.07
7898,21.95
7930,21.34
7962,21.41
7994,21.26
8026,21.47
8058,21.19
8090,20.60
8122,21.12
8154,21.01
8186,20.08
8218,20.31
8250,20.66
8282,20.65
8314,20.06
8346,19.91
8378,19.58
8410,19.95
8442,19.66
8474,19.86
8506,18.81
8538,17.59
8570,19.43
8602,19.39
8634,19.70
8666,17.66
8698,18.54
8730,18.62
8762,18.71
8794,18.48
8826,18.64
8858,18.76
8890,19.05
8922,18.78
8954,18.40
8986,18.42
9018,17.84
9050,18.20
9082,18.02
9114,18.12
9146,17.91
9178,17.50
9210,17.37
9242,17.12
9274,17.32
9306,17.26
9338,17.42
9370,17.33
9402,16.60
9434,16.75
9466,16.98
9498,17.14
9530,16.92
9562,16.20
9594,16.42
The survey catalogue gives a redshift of 0.00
